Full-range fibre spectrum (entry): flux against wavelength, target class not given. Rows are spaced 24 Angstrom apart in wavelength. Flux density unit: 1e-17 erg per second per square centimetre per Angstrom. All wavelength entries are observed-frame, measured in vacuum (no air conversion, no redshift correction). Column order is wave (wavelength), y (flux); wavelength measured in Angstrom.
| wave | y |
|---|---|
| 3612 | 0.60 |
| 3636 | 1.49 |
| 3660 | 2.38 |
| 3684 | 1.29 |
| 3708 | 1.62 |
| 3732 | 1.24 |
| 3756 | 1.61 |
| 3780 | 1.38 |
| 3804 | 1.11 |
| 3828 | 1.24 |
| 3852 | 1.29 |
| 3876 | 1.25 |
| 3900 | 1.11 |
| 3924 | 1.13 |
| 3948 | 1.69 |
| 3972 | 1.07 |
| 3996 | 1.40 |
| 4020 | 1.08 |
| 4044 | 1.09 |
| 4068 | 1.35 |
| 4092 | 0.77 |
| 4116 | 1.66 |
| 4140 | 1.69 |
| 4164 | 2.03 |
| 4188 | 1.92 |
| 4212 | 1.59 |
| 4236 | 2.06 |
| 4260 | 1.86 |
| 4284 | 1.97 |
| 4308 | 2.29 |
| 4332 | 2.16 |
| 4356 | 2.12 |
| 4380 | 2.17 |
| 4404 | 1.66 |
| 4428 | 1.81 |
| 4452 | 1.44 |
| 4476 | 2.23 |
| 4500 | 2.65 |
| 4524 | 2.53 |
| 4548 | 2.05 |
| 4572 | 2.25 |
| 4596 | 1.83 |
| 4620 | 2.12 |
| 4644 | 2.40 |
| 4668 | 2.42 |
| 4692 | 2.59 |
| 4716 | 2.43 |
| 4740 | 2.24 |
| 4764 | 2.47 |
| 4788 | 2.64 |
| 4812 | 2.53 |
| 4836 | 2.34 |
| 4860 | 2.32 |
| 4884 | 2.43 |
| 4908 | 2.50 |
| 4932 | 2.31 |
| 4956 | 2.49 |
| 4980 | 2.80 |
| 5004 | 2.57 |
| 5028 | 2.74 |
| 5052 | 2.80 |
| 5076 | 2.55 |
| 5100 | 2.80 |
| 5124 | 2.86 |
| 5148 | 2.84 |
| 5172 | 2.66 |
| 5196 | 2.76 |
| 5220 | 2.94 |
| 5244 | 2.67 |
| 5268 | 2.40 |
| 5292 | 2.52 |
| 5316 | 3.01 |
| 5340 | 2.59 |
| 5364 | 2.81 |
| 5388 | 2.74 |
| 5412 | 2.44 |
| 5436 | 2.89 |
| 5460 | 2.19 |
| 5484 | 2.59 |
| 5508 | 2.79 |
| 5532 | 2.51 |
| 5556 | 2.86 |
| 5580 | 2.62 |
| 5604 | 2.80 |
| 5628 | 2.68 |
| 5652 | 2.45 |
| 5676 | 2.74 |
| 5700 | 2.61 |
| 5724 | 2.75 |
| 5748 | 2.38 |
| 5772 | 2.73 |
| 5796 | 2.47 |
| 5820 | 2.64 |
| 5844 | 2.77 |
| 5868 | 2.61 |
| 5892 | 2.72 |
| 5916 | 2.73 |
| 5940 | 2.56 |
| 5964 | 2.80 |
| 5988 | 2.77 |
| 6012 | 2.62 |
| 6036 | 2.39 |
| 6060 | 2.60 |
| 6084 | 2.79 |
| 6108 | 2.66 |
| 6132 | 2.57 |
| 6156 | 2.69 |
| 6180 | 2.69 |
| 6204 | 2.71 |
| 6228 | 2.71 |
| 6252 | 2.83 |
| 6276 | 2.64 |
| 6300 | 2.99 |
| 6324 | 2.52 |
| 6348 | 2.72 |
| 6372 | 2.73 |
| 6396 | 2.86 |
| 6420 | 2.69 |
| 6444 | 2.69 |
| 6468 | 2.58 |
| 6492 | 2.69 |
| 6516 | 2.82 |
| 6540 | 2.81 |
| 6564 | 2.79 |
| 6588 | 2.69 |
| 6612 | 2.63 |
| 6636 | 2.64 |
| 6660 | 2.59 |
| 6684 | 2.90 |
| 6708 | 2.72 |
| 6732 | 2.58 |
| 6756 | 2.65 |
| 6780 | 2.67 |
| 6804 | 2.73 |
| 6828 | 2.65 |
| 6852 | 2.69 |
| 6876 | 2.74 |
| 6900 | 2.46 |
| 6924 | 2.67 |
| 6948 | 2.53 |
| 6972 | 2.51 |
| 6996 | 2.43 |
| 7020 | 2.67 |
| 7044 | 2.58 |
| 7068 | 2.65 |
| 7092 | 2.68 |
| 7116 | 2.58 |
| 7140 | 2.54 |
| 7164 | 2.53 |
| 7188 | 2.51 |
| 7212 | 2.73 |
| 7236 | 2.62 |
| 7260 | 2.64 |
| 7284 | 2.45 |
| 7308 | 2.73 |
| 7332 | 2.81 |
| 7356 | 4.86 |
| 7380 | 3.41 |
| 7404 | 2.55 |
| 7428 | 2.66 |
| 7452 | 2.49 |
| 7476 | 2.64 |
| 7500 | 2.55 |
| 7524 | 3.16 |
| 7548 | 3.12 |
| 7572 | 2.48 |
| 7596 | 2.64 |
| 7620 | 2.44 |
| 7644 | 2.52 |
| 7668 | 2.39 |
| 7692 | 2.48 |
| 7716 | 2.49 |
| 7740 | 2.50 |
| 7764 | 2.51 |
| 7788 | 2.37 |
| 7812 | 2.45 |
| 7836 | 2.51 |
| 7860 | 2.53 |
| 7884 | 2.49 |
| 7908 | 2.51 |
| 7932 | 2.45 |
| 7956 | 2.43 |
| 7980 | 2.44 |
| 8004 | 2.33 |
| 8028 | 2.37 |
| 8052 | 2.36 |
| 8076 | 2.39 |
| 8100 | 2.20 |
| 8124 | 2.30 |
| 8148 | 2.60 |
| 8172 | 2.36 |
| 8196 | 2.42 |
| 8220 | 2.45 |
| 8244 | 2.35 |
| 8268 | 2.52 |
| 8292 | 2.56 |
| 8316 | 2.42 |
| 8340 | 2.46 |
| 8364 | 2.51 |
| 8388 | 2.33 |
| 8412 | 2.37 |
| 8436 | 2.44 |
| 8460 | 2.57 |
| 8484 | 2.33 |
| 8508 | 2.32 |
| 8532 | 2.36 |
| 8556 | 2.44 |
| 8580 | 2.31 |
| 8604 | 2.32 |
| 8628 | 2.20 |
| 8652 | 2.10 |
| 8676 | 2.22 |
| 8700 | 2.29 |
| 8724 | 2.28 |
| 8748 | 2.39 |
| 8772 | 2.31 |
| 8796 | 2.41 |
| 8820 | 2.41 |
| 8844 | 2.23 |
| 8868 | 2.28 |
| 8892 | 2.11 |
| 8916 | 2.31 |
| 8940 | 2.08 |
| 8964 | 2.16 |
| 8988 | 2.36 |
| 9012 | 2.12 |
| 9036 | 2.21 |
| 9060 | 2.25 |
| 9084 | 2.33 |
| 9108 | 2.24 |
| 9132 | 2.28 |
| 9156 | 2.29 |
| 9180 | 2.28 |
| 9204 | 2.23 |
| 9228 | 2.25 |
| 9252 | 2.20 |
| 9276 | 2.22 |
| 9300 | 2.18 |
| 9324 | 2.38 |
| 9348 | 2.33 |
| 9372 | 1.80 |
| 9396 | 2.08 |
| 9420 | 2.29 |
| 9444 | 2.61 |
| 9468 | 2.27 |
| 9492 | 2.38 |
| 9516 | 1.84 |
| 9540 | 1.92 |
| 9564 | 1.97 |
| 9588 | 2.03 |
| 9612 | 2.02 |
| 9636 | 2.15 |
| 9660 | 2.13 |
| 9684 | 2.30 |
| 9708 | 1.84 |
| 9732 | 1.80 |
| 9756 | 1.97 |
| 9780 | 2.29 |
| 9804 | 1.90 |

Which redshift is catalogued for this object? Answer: 0.12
